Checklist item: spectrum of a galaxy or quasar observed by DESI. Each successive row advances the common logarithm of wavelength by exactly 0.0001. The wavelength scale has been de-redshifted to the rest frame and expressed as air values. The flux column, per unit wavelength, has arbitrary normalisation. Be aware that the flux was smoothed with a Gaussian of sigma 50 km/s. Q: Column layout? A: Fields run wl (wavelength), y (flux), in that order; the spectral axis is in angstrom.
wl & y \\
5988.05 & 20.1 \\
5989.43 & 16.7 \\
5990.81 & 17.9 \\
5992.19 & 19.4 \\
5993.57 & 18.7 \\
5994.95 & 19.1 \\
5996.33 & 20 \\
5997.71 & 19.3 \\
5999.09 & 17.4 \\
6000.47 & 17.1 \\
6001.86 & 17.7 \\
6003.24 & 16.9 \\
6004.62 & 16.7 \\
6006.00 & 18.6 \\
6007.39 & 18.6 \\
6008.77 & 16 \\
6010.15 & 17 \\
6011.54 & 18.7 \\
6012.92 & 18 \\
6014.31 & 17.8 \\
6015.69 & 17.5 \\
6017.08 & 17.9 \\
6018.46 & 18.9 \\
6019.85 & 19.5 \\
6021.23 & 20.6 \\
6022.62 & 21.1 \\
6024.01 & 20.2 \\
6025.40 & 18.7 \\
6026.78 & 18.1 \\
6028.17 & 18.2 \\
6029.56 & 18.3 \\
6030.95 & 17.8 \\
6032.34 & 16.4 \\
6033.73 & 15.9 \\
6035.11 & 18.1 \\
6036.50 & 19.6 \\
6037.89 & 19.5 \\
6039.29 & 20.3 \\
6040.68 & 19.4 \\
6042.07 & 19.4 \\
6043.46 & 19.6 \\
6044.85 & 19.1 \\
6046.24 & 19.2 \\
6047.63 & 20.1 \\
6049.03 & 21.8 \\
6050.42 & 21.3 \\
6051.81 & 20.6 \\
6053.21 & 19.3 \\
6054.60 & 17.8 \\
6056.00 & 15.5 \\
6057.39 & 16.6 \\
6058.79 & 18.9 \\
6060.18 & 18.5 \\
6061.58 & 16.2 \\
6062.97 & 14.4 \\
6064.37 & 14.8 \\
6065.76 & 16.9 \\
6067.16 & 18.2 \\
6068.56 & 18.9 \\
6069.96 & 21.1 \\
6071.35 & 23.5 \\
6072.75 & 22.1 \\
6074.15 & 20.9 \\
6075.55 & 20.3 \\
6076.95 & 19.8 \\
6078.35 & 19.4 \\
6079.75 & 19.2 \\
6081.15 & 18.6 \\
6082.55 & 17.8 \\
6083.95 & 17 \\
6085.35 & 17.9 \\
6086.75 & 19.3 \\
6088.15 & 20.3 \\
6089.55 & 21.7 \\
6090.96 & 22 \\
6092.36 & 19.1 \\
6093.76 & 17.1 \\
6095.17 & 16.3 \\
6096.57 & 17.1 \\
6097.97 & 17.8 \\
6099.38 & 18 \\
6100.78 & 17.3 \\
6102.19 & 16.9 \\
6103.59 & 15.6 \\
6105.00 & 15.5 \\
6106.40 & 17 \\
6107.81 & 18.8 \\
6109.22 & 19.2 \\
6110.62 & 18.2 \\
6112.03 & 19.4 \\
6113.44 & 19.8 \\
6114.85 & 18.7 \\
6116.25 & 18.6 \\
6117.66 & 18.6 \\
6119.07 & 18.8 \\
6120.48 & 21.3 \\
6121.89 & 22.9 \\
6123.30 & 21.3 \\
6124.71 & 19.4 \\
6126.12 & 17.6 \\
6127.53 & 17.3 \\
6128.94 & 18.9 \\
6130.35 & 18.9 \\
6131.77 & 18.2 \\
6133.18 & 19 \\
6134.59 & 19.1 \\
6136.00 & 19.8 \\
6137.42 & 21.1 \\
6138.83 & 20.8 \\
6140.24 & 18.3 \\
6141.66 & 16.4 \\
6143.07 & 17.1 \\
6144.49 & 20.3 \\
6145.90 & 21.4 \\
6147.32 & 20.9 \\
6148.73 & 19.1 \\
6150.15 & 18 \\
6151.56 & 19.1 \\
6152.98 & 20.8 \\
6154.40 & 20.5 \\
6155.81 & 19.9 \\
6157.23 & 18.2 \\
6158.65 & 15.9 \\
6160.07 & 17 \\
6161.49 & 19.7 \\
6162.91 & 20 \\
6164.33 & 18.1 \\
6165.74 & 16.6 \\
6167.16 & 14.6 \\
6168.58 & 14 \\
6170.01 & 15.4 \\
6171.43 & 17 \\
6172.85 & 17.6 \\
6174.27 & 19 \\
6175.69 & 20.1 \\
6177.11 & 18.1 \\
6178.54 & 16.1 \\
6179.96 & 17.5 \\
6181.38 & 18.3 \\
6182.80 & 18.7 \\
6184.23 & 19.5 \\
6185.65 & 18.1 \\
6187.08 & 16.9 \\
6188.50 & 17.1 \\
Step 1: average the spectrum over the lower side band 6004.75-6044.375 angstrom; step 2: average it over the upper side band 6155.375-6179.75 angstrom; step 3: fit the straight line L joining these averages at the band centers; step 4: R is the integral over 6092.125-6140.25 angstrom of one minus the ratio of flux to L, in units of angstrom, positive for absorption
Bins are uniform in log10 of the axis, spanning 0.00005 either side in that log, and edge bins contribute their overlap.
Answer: -2.1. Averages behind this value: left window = 18.5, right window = 17.5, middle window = 18.6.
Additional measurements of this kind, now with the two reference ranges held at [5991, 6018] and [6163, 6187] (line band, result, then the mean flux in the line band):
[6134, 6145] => -0.9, 19.1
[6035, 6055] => -2.1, 19.7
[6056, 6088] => -1.4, 18.6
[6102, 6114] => -0.1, 17.8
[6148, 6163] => -1.2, 18.9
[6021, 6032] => -0.6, 19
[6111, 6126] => -1.8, 19.8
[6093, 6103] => 0.3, 17.2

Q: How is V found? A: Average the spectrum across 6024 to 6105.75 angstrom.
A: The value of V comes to 18.6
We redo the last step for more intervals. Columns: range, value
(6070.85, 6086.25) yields 19.6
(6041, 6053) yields 20.1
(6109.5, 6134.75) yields 19.2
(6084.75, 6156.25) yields 18.9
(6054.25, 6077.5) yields 18.5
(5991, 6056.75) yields 18.6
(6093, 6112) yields 17.4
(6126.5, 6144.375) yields 18.8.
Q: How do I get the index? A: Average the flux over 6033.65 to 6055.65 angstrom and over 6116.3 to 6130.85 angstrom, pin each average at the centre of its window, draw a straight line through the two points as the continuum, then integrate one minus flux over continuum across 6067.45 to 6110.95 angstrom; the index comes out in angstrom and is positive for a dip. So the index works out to 1.4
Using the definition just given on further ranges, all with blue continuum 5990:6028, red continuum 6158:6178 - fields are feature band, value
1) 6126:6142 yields -1.2 angstrom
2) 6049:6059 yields -0.4 angstrom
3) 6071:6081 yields -1.4 angstrom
